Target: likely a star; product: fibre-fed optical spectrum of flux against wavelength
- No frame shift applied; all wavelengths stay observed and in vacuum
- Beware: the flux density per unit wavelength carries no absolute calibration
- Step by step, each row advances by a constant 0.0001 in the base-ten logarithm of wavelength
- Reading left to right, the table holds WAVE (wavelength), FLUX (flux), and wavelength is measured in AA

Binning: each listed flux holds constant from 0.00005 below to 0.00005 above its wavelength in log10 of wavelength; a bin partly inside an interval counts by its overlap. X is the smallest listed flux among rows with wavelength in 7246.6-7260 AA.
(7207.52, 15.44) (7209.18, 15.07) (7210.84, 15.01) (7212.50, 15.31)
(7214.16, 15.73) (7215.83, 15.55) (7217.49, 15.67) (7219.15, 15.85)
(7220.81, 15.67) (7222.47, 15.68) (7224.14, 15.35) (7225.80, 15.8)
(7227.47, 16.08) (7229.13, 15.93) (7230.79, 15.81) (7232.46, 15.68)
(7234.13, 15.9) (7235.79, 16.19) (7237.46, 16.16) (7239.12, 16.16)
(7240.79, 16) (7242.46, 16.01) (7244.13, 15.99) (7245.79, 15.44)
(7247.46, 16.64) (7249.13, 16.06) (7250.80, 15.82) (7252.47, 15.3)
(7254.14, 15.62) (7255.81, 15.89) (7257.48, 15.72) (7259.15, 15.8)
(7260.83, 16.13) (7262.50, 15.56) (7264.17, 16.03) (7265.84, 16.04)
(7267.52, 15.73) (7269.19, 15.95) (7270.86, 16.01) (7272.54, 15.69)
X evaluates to 15.3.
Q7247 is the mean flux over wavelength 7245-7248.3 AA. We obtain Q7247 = 16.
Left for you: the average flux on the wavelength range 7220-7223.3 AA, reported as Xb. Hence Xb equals 15.7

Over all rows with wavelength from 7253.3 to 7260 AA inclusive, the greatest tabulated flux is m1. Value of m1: 15.89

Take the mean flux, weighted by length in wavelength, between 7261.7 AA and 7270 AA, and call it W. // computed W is 15.9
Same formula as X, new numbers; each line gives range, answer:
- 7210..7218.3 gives 15.01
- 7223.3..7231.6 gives 15.35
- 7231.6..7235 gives 15.68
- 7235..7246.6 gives 15.44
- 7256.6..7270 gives 15.56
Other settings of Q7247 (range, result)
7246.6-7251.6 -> 16.2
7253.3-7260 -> 15.7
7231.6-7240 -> 16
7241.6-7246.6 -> 15.8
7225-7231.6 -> 15.9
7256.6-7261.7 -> 15.9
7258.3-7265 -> 15.9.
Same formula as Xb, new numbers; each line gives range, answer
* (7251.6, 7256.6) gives 15.6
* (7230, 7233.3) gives 15.7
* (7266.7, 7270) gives 15.9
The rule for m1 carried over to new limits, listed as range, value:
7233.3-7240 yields 16.19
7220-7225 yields 15.68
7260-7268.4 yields 16.13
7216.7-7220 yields 15.85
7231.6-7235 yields 15.9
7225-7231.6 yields 16.08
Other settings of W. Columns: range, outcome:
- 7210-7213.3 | 15.2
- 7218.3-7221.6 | 15.8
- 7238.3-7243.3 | 16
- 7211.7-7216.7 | 15.5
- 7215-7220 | 15.7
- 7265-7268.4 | 15.9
